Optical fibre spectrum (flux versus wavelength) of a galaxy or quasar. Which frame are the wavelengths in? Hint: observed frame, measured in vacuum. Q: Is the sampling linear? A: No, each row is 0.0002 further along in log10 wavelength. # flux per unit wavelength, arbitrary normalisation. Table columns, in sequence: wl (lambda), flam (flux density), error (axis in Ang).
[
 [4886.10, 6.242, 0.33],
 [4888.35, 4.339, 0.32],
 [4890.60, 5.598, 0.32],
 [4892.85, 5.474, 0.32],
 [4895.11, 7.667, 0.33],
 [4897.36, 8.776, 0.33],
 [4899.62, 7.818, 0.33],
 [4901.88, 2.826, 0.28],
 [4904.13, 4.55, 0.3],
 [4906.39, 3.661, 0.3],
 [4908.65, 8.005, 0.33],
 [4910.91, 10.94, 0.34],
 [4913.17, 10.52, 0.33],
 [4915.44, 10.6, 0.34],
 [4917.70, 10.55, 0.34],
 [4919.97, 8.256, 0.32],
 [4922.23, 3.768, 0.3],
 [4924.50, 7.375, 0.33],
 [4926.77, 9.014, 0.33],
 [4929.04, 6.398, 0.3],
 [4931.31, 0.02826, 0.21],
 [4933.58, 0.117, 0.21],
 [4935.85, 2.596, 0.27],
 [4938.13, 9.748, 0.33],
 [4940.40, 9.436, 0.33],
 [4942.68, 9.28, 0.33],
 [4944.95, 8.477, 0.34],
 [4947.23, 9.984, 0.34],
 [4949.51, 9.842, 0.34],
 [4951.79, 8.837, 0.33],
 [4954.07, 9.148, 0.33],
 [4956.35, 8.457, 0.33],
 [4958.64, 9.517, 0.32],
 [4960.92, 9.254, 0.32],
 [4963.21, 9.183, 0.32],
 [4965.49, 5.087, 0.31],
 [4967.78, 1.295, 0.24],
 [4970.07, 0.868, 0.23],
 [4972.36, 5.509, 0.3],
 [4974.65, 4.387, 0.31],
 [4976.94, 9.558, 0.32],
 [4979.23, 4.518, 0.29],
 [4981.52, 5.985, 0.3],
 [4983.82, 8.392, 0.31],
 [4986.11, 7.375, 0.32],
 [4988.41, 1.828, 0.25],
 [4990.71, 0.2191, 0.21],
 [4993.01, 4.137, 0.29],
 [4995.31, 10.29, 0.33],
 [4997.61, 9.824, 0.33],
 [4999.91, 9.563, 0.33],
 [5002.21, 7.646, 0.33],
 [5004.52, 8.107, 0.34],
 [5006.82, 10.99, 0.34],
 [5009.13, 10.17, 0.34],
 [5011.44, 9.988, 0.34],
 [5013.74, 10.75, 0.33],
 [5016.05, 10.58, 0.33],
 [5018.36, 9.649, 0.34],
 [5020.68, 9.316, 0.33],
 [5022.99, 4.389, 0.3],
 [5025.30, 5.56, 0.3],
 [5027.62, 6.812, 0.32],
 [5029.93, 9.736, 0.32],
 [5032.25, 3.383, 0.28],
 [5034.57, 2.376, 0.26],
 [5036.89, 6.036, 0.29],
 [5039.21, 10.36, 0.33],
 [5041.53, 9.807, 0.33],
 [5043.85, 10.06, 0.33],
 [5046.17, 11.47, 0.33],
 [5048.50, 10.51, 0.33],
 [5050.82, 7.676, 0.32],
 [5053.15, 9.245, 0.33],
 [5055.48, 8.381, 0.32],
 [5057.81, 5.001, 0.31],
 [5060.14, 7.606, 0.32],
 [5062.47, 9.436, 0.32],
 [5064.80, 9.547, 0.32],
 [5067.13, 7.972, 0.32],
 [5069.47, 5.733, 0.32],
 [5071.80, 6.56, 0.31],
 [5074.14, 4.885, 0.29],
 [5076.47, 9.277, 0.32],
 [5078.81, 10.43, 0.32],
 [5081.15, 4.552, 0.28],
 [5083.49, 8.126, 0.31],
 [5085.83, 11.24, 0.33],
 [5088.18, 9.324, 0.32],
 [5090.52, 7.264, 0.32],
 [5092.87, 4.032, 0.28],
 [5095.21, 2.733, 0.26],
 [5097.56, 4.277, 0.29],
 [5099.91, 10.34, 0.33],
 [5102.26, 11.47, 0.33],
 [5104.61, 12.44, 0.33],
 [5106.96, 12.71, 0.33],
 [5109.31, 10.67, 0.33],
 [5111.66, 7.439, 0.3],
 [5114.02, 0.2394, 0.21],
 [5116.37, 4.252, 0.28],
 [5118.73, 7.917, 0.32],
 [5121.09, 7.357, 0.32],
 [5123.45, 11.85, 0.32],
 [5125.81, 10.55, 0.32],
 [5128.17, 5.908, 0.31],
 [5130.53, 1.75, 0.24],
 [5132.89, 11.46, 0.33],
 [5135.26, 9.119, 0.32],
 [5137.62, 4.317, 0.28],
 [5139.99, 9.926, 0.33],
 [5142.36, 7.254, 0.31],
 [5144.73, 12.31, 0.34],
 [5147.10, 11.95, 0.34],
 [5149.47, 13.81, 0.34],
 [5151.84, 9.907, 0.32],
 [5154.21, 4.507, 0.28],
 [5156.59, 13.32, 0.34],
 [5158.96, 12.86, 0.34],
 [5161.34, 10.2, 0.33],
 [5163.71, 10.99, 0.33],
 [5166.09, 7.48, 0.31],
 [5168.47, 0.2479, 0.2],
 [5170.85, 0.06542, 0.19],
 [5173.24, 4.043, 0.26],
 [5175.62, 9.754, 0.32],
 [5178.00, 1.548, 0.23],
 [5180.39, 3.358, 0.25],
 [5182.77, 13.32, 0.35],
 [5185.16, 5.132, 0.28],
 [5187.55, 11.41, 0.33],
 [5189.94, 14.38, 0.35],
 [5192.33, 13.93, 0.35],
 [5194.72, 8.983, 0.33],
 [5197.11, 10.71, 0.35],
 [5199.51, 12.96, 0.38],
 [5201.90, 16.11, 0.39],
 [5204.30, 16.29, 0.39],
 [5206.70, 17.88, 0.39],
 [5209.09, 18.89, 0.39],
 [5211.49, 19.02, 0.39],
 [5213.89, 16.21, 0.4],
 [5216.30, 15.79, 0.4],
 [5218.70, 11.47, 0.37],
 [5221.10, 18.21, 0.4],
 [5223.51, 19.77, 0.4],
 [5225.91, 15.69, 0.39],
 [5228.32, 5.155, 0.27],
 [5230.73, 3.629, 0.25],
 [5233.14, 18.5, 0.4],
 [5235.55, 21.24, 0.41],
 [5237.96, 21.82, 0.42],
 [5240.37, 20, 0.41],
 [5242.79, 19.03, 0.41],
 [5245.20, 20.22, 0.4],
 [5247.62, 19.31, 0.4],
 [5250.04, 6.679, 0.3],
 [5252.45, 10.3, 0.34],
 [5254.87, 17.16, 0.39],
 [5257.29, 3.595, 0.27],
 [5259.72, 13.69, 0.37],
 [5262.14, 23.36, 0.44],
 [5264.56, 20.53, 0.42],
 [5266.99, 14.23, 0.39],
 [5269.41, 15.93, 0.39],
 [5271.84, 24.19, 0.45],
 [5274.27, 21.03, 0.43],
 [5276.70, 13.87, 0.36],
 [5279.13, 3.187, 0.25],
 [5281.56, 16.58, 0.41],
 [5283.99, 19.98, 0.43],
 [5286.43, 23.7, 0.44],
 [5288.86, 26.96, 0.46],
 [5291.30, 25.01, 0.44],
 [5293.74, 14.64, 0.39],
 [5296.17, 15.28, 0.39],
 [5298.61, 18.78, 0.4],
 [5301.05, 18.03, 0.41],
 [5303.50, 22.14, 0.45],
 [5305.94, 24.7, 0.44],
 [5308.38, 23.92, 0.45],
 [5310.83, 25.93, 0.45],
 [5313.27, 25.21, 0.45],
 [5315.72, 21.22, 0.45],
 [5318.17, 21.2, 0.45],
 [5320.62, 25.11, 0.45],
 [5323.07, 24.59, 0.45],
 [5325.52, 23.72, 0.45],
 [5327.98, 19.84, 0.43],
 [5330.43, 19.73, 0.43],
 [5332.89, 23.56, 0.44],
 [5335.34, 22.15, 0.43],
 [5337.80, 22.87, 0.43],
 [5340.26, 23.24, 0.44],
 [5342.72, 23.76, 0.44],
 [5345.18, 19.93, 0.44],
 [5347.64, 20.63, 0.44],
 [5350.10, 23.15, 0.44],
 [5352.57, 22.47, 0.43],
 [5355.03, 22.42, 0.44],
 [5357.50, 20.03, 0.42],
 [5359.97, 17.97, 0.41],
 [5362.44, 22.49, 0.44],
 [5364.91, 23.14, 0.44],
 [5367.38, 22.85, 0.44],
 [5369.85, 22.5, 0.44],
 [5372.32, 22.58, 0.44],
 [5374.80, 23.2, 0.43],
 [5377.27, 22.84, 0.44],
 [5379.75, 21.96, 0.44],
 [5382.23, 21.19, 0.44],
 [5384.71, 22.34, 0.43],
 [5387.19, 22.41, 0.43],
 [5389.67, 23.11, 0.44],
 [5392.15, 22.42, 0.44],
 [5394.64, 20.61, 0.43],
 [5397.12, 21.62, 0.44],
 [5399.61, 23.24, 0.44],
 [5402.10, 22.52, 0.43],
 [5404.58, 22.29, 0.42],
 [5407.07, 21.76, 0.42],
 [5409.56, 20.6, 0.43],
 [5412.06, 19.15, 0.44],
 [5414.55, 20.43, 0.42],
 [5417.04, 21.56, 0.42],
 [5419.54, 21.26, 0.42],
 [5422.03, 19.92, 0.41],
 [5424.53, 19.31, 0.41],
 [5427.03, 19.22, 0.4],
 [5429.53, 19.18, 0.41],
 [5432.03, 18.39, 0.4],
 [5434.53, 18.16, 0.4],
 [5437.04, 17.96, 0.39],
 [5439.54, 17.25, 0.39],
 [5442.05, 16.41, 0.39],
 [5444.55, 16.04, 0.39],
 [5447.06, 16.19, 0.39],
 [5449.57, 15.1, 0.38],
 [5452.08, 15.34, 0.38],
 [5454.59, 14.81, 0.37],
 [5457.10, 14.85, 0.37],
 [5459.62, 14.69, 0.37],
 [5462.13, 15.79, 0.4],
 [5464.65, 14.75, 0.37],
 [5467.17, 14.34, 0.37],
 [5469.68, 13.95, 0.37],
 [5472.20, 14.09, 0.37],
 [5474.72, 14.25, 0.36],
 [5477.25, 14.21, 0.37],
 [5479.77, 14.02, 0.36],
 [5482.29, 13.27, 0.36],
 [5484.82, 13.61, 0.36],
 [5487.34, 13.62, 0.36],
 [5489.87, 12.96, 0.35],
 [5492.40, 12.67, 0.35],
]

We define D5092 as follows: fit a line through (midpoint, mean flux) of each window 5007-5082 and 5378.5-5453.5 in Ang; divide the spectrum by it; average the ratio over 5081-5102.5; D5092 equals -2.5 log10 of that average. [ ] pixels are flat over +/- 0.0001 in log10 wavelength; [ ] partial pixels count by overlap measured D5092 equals 0.30 mag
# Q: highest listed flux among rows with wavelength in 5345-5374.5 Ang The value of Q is 23.15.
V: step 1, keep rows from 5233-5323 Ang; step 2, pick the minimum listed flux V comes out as 3.187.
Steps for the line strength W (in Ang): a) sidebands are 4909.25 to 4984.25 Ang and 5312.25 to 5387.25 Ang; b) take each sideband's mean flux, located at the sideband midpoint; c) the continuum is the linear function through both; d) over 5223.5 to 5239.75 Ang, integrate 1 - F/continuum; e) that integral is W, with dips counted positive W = 2.7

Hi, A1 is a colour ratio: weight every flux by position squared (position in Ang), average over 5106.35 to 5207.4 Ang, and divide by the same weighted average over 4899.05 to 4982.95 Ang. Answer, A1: 1.43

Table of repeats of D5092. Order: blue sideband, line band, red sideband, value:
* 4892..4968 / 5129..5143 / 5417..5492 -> 0.424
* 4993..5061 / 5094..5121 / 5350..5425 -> 0.426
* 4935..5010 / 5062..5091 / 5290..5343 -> 0.413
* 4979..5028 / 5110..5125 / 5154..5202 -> 0.234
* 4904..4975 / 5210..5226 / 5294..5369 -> 0.058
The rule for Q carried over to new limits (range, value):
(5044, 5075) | 11.47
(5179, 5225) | 19.77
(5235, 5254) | 21.82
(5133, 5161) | 13.81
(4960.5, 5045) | 10.99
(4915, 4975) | 10.6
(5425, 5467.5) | 19.22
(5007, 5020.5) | 10.75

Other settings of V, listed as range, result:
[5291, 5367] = 14.64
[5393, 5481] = 13.95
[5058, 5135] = 0.2394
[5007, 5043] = 2.376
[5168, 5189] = 0.06542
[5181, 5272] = 3.595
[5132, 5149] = 4.317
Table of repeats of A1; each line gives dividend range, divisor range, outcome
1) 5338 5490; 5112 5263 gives 1.82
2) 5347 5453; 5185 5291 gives 1.38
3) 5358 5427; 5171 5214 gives 2.02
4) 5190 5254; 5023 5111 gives 2.03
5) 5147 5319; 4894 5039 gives 2.33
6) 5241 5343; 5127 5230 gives 1.91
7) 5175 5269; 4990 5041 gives 1.97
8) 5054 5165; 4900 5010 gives 1.27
